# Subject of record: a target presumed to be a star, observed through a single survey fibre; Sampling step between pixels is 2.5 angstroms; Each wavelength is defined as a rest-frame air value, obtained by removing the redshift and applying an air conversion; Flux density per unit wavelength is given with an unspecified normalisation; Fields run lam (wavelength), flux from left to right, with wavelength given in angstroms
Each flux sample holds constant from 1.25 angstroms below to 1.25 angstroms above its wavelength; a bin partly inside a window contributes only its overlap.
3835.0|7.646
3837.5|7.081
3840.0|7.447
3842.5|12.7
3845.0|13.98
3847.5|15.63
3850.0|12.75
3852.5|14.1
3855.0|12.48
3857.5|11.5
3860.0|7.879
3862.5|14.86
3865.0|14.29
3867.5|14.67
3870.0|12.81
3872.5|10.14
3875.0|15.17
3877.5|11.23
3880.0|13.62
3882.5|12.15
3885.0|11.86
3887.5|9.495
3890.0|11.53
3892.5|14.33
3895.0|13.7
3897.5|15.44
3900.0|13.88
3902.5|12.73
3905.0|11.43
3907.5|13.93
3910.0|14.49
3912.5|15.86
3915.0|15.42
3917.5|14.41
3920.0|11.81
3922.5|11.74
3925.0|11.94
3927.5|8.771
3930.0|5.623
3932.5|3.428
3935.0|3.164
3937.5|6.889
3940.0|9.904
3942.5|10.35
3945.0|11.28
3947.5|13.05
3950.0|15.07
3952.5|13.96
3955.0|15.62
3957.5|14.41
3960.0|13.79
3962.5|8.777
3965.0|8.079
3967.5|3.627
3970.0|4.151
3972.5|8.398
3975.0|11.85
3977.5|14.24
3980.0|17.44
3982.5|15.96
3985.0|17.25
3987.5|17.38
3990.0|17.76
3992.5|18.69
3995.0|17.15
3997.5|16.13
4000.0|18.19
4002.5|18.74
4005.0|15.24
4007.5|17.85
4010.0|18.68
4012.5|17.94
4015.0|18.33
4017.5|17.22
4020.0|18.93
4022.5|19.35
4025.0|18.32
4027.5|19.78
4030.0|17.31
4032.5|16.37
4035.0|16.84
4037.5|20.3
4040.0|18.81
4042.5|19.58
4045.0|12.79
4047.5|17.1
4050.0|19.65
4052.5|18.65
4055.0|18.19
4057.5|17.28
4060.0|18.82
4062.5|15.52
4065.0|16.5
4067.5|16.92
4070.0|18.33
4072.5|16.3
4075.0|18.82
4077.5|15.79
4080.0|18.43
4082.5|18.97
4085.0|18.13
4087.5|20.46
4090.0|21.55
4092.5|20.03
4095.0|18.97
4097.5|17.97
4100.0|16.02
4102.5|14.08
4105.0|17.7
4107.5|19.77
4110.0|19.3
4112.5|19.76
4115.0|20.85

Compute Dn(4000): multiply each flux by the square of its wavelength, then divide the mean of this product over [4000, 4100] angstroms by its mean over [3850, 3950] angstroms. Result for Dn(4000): 1.64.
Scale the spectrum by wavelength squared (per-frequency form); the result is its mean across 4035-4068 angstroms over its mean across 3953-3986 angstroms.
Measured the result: 1.56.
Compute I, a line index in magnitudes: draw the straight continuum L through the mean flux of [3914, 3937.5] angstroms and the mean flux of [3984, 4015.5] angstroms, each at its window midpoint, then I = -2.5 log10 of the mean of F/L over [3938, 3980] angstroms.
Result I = 0.157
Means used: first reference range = 9.38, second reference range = 17.6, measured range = 11.2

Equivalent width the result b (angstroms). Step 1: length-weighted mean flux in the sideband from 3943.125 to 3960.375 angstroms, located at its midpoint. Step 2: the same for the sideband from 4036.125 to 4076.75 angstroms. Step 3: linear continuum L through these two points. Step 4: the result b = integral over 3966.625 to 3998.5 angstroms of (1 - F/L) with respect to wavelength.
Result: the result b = 2.26 angstroms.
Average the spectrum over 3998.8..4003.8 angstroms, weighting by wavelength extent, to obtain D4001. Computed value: 18.4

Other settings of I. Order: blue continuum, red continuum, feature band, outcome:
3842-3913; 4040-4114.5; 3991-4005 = -0.10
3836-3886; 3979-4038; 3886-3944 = 0.24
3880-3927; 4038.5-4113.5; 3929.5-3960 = 0.34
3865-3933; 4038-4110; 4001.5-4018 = -0.12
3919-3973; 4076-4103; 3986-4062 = -0.24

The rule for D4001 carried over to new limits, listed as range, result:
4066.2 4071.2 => 17.6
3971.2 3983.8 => 13.6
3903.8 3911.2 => 13.3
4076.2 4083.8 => 17.7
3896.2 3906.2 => 13.4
